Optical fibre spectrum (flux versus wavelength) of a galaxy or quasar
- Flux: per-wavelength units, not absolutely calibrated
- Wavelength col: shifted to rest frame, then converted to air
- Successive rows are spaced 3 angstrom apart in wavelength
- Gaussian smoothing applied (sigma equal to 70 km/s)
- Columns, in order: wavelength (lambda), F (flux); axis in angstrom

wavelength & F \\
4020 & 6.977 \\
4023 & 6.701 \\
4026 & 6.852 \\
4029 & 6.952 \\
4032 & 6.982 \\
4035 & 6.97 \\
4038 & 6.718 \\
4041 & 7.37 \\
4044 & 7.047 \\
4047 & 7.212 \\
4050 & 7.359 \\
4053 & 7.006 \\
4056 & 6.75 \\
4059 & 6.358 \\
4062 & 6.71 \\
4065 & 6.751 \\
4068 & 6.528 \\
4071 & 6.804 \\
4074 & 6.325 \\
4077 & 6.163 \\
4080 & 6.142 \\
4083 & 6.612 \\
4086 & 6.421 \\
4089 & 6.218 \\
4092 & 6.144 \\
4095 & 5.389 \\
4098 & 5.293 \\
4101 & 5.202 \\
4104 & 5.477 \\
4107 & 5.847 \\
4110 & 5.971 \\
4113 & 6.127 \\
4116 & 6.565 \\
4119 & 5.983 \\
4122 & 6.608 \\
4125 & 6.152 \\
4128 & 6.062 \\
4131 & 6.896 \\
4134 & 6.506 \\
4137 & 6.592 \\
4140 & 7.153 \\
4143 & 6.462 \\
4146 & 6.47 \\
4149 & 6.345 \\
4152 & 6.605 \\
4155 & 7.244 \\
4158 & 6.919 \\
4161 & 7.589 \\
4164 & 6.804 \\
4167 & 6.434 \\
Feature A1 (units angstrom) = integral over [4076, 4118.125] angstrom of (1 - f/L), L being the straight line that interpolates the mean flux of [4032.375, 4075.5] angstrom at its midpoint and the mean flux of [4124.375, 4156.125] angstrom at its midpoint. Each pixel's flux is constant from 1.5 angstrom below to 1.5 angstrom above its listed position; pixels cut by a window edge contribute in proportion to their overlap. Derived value 4.7 angstrom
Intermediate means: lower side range 6.85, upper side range 6.59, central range 5.97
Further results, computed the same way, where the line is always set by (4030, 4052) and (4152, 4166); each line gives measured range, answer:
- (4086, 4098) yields 2.0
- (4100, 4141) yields 4.9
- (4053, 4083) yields 2.3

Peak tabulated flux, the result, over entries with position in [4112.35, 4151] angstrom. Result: 7.153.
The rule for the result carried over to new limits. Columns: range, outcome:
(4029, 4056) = 7.37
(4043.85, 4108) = 7.359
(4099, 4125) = 6.608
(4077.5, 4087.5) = 6.612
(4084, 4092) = 6.421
